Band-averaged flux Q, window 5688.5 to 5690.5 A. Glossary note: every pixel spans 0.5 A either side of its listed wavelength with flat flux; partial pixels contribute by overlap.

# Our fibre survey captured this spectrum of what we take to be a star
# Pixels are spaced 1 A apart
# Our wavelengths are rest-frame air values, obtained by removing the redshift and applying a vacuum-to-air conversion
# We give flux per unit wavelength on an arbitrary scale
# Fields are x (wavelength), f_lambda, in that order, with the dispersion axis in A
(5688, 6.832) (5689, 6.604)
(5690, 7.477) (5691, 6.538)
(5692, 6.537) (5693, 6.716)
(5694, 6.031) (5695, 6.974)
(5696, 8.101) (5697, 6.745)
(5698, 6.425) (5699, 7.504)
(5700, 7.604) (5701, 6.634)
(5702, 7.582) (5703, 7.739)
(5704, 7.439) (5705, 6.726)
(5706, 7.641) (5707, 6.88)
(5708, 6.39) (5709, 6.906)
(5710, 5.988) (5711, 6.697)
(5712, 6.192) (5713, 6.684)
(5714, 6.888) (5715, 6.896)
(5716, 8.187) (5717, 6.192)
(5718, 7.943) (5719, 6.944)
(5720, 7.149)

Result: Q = 7.04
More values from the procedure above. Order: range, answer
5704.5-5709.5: 6.91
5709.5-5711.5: 6.34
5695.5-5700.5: 7.28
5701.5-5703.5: 7.66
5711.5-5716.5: 6.97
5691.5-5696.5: 6.87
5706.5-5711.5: 6.57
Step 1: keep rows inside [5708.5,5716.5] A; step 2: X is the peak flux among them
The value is 8.187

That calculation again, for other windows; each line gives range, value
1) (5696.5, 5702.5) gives 7.604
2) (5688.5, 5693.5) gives 7.477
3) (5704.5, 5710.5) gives 7.641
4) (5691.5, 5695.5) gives 6.974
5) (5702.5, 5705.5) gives 7.739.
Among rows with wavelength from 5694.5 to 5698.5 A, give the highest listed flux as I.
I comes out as 8.101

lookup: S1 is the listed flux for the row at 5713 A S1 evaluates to 6.684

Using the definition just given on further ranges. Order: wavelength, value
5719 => 6.944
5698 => 6.425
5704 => 7.439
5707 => 6.88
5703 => 7.739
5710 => 5.988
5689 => 6.604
